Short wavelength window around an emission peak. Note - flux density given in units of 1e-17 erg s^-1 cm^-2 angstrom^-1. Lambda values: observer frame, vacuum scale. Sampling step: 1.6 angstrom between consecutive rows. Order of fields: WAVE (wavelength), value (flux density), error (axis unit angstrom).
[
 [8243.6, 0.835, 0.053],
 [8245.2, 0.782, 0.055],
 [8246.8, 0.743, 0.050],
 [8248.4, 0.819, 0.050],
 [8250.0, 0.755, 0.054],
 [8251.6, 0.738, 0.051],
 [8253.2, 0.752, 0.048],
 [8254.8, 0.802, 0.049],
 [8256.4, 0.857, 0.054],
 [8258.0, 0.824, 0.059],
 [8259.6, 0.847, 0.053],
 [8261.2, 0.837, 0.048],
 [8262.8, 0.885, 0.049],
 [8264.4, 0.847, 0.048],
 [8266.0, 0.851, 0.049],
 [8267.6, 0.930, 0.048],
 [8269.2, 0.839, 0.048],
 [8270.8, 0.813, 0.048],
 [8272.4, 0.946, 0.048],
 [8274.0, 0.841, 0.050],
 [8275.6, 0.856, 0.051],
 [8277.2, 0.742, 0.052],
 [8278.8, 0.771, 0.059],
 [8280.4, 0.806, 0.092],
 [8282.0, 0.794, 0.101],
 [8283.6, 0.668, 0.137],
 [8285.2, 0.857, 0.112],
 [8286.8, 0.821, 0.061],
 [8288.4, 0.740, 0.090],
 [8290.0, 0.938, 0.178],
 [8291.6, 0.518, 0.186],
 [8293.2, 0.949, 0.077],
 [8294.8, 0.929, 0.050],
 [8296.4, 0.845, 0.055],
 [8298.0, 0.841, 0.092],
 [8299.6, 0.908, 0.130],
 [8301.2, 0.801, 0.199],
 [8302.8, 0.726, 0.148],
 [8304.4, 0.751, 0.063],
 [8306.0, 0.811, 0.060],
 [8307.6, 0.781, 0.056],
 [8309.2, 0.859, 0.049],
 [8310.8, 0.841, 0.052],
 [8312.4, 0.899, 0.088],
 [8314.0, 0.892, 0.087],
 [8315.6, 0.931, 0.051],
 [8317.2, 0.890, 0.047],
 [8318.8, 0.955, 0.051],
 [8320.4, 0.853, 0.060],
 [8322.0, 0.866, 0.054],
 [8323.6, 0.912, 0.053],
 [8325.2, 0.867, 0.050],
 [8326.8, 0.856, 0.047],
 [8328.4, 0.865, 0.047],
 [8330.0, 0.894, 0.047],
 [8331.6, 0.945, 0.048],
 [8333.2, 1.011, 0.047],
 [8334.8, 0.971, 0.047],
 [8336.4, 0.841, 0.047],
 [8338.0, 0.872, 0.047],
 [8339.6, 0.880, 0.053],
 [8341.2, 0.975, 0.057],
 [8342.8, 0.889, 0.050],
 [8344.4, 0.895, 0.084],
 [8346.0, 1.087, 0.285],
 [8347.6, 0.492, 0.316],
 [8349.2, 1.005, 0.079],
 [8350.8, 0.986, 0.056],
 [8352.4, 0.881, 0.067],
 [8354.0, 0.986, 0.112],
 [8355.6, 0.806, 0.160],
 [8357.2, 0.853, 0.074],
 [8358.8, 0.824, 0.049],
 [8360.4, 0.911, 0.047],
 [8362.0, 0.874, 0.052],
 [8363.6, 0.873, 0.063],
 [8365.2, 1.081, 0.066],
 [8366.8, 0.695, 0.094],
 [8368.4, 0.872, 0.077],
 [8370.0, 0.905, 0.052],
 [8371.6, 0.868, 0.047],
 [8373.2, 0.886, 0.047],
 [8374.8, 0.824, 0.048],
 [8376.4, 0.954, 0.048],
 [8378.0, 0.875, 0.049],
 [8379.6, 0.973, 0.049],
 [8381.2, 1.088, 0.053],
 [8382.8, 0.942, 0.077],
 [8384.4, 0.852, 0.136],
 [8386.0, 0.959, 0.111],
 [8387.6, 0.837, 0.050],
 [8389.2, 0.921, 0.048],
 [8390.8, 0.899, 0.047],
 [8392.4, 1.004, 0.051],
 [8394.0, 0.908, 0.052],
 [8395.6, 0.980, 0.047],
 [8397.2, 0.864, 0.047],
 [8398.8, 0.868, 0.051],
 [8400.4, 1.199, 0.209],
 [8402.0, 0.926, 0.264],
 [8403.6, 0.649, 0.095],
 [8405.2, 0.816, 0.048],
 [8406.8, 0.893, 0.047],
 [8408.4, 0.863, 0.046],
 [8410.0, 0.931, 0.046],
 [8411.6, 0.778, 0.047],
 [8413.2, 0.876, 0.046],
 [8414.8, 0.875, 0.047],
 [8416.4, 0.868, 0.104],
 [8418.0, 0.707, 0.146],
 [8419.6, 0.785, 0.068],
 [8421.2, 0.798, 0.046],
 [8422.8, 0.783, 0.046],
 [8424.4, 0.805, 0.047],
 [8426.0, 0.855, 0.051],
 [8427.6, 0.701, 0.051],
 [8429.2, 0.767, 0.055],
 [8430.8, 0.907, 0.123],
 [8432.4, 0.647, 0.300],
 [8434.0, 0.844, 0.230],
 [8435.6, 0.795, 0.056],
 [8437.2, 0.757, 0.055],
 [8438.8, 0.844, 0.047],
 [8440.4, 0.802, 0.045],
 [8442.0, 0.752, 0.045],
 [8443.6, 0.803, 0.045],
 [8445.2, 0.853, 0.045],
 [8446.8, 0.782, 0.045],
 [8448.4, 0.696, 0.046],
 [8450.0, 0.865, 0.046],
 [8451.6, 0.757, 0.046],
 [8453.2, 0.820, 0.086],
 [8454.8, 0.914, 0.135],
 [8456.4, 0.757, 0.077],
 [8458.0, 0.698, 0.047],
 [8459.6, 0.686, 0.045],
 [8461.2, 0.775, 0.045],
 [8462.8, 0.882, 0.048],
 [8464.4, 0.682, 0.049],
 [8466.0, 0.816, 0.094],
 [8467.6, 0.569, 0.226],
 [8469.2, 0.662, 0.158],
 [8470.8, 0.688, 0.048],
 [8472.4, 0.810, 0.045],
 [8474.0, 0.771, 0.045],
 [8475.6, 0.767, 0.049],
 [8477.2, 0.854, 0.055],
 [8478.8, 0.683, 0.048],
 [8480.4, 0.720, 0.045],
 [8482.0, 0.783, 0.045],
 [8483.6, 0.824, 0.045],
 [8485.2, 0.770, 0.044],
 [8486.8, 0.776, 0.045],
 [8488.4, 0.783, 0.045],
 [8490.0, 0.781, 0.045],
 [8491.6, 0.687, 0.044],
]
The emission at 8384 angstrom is C III] 1909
